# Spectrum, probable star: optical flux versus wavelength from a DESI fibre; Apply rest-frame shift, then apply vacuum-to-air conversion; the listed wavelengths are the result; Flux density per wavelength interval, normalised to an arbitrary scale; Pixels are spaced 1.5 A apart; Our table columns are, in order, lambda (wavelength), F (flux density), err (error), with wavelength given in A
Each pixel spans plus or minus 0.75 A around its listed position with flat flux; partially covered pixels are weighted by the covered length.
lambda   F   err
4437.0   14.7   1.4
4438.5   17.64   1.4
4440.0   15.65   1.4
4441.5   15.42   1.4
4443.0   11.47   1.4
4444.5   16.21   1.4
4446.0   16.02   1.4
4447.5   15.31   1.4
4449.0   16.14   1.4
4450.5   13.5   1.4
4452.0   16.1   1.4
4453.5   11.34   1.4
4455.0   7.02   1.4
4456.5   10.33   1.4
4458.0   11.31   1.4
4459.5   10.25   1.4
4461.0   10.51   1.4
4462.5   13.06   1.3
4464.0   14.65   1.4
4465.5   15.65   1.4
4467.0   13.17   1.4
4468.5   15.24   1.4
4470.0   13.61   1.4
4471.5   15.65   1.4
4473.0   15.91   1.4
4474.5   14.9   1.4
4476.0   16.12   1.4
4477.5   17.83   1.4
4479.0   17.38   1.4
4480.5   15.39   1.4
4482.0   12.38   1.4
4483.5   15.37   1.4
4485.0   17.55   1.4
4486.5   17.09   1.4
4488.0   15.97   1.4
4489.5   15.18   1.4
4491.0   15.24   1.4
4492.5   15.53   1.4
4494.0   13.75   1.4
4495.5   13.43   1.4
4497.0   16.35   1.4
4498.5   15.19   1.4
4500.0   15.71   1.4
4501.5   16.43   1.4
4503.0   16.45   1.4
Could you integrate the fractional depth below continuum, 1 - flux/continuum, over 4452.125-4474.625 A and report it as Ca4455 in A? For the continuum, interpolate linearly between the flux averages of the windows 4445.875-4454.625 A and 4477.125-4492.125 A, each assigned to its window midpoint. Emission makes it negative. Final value 3.1 A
